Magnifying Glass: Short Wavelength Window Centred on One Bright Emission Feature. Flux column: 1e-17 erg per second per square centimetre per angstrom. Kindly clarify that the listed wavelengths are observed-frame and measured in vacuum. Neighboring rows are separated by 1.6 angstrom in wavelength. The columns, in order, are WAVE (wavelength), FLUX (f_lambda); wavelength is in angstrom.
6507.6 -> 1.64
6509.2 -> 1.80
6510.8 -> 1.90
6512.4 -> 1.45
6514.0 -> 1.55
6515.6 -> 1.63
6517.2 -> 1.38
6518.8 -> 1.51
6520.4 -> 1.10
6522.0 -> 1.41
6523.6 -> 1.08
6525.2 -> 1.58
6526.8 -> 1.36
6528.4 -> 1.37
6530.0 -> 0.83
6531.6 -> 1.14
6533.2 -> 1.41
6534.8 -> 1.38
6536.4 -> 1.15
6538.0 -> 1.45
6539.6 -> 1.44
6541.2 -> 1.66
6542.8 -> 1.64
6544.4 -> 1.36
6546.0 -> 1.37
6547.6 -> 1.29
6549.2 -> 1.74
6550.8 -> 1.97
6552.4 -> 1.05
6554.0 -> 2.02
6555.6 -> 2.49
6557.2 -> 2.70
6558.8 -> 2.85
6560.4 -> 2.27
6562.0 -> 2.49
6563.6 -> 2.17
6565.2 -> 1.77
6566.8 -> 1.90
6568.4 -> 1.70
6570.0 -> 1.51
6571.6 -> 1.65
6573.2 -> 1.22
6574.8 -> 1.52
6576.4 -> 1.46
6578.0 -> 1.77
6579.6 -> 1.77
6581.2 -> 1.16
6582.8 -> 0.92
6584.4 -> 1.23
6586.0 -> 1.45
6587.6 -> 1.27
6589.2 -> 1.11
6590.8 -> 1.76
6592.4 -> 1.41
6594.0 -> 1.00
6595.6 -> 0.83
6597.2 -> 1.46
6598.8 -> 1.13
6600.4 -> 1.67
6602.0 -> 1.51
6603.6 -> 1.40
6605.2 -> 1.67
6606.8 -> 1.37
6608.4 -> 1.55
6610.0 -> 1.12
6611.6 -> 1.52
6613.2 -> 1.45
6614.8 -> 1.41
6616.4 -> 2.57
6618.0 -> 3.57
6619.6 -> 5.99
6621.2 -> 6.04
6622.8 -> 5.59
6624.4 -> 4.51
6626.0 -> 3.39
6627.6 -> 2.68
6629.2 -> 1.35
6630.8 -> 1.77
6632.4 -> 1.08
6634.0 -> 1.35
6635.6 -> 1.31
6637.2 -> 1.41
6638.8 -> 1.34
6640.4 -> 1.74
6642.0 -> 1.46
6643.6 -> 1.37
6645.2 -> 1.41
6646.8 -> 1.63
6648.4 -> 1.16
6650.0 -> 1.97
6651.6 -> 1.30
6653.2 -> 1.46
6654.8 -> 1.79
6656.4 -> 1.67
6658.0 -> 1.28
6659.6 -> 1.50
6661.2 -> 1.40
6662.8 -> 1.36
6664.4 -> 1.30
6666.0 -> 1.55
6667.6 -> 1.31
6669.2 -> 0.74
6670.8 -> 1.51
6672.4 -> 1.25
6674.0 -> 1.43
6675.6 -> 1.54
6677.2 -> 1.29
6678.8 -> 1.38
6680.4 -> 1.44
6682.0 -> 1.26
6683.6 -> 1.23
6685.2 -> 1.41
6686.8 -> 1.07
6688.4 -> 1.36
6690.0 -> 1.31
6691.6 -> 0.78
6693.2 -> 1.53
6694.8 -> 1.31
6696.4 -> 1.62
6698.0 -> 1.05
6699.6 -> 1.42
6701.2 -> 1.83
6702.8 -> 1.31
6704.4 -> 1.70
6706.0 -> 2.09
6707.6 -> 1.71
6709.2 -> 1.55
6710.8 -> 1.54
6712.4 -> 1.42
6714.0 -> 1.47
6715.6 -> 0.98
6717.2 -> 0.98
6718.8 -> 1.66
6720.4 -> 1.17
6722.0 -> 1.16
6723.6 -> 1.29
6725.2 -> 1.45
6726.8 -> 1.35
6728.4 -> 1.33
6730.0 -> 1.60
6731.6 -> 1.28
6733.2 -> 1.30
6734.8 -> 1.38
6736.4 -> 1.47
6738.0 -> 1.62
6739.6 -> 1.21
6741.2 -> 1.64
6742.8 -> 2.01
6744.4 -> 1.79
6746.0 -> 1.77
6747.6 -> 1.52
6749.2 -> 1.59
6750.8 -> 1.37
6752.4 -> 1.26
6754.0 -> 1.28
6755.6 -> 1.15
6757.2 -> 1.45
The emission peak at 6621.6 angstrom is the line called [O III] 5007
